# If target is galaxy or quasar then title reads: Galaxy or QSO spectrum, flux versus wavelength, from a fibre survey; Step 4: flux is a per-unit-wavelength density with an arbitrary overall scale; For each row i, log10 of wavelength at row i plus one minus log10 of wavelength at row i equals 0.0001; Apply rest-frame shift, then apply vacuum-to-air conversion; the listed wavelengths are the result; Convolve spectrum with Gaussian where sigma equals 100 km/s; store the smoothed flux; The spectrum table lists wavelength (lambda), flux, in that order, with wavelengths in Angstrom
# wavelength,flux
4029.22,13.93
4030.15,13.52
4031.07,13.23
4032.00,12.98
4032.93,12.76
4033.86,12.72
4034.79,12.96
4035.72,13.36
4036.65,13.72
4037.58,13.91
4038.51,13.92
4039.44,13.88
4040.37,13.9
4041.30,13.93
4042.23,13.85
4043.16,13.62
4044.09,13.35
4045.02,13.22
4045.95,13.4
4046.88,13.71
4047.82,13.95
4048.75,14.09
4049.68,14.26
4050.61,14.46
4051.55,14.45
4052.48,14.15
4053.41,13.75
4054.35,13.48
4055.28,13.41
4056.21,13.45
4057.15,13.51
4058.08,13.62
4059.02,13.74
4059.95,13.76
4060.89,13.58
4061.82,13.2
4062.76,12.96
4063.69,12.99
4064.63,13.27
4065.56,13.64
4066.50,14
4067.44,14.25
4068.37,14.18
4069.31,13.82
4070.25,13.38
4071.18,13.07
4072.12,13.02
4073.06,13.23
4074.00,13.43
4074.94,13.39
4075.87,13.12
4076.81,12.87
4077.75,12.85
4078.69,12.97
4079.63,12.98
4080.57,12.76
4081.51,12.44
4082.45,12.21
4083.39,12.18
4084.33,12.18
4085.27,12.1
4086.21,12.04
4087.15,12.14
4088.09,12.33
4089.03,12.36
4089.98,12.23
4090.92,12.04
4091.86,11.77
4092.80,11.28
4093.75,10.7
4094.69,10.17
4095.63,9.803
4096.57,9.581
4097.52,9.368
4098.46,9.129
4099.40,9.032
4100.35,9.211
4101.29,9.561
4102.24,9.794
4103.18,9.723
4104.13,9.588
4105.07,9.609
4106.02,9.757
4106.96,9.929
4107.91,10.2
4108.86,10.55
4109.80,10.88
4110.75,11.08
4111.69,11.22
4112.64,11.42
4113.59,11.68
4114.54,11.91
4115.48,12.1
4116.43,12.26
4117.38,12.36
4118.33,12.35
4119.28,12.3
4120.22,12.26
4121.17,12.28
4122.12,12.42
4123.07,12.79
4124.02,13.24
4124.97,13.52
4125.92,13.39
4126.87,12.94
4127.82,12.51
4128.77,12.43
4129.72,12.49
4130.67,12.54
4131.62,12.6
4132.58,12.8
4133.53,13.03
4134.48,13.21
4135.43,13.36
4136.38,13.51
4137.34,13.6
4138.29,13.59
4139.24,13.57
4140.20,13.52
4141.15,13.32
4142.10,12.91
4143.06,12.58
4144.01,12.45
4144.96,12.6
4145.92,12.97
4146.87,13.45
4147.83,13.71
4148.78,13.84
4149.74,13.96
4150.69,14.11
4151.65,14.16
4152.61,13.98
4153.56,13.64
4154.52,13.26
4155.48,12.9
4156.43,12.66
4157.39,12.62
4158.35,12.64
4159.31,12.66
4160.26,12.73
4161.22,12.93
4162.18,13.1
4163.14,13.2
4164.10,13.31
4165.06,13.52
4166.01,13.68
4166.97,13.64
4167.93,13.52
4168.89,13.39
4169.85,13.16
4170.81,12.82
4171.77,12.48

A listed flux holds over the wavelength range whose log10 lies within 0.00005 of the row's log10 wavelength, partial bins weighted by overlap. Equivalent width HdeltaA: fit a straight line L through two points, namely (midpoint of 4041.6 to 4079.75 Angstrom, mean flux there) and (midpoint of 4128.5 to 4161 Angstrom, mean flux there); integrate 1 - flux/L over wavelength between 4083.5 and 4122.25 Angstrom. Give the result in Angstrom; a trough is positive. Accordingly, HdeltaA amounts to 6.7 Angstrom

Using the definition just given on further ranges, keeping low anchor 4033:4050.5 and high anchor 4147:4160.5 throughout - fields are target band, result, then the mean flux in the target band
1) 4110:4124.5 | 1.47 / 12.1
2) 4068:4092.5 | 1.51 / 12.7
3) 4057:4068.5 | 0.02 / 13.6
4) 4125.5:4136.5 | 0.44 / 12.9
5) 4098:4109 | 3.13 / 9.64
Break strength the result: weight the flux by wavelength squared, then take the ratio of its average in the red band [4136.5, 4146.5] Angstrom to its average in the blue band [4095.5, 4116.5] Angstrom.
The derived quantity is 1.30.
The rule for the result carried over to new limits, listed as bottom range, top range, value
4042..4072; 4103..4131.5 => 0.89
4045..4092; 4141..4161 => 1.04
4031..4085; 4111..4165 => 1.00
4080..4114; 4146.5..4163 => 1.26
